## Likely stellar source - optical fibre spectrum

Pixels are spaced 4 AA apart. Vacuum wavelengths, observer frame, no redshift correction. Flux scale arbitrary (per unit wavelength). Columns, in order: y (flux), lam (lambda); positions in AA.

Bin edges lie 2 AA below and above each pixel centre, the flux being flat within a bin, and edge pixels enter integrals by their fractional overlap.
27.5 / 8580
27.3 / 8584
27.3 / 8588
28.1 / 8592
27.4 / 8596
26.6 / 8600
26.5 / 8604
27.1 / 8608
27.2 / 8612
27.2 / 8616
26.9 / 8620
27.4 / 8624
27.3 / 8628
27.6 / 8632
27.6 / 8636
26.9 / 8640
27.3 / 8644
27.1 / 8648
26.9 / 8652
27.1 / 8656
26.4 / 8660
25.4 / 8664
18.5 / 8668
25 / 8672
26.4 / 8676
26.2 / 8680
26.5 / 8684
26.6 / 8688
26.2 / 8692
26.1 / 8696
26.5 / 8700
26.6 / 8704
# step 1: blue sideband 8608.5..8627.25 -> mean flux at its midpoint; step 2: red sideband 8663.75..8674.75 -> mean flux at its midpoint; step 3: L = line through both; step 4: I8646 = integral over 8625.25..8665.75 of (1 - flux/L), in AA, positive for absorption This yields -3.5 AA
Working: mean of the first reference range 27.2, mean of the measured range 27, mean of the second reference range 22.8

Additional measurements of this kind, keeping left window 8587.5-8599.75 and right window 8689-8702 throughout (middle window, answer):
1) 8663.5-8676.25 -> 1.6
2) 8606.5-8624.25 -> 0.1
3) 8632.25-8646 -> -0.2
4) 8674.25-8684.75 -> 0.1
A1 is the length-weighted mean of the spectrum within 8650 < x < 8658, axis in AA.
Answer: 27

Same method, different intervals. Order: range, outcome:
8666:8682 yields 24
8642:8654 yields 27.1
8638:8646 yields 27.1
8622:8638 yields 27.5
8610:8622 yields 27.1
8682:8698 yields 26.4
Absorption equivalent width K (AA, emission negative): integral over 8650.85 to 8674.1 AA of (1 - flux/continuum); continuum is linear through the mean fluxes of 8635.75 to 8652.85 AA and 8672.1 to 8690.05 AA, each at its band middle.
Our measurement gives 1.7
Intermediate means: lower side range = 27.1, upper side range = 26.3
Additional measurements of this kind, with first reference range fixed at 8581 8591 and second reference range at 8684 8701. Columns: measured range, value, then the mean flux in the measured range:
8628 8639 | -0.2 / 27.5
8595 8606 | 0.2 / 26.8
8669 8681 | 0.6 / 25.2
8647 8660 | -0.1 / 26.9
